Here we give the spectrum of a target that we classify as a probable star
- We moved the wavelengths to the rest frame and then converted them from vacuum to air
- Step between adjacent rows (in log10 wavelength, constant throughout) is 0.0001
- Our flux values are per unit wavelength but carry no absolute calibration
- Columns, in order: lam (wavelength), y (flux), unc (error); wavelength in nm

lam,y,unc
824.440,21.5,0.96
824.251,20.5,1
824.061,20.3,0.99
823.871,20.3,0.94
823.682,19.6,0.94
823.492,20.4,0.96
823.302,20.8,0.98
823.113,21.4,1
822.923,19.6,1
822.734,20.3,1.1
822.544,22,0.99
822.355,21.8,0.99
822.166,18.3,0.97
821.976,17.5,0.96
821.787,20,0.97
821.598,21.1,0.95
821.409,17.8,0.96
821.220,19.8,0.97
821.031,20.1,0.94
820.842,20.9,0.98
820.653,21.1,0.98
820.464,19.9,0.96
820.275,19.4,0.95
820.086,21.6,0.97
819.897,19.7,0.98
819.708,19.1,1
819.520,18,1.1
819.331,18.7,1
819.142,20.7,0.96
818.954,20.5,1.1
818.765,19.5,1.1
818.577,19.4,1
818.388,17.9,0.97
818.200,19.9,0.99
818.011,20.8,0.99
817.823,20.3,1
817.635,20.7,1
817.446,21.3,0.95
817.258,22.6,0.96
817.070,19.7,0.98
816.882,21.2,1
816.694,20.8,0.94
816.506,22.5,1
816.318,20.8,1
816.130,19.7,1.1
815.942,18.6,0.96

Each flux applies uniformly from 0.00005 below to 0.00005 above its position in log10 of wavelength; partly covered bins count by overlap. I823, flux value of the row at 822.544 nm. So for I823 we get 22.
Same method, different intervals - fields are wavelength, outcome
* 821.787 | 20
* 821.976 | 17.5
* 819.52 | 18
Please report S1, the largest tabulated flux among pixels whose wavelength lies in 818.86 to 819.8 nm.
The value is 20.7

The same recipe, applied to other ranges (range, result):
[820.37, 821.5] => 21.1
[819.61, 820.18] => 21.6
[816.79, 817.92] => 22.6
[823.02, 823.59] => 21.4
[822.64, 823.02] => 20.3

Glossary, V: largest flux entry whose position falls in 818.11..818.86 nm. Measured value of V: 19.9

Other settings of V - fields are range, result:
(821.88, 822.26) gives 18.3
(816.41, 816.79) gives 22.5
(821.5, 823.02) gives 22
